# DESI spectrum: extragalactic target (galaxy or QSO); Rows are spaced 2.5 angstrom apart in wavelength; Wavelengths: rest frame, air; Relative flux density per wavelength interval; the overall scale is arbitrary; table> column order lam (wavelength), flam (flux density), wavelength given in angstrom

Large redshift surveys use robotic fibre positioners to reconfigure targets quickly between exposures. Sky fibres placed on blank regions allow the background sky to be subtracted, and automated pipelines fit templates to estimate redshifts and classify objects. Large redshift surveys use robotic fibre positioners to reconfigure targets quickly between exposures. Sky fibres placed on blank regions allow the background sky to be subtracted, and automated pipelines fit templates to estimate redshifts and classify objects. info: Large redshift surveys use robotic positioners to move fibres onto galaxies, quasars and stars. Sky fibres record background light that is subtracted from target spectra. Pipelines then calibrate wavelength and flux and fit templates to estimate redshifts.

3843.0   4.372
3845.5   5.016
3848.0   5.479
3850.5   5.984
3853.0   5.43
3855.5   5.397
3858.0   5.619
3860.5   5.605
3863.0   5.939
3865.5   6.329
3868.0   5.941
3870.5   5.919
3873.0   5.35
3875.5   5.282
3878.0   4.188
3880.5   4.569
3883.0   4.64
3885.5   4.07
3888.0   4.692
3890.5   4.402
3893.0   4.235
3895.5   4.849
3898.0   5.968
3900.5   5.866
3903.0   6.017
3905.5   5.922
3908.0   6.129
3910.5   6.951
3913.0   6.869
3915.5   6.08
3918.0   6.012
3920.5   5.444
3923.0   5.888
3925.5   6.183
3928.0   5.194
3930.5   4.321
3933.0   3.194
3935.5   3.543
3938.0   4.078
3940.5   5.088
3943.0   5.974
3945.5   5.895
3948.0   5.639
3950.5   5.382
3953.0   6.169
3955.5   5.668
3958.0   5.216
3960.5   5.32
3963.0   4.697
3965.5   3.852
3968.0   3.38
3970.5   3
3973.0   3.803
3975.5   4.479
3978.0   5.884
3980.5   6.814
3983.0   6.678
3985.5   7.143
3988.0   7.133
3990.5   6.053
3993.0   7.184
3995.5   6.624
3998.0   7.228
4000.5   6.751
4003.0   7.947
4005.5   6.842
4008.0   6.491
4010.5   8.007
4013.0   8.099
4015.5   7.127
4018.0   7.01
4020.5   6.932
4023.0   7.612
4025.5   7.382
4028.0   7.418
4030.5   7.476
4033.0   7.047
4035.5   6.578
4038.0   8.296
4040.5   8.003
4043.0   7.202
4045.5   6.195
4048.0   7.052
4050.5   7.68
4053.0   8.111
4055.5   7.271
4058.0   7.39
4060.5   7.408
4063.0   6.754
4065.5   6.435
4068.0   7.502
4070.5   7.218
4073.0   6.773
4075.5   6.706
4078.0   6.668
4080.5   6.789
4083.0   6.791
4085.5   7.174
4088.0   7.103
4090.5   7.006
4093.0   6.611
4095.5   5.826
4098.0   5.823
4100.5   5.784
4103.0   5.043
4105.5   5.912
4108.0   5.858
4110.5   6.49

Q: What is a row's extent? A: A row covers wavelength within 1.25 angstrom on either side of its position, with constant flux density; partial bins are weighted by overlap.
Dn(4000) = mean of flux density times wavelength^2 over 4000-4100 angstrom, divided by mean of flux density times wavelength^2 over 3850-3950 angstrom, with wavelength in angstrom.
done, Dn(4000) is 1.4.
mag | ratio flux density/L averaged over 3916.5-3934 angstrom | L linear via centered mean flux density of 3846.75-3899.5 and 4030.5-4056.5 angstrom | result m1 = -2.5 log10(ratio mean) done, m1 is 0.13 mag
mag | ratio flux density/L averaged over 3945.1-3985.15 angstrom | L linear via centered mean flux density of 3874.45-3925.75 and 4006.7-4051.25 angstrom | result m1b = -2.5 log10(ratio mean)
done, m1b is 0.23 mag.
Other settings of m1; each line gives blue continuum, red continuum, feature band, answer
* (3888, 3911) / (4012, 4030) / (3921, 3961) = 0.185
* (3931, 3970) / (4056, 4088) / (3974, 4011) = -0.200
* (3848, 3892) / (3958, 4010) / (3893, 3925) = -0.088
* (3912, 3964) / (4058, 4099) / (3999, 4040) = -0.184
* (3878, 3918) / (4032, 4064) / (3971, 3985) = 0.173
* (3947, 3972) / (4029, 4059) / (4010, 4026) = -0.134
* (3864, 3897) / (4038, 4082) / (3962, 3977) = 0.481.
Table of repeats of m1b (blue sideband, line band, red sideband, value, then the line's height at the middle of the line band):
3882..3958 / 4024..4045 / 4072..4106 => -0.21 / 6.09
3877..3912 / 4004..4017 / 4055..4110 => -0.20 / 6.07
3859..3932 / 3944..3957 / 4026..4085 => 0.06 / 6.05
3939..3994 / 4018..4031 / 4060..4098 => -0.19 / 6.15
